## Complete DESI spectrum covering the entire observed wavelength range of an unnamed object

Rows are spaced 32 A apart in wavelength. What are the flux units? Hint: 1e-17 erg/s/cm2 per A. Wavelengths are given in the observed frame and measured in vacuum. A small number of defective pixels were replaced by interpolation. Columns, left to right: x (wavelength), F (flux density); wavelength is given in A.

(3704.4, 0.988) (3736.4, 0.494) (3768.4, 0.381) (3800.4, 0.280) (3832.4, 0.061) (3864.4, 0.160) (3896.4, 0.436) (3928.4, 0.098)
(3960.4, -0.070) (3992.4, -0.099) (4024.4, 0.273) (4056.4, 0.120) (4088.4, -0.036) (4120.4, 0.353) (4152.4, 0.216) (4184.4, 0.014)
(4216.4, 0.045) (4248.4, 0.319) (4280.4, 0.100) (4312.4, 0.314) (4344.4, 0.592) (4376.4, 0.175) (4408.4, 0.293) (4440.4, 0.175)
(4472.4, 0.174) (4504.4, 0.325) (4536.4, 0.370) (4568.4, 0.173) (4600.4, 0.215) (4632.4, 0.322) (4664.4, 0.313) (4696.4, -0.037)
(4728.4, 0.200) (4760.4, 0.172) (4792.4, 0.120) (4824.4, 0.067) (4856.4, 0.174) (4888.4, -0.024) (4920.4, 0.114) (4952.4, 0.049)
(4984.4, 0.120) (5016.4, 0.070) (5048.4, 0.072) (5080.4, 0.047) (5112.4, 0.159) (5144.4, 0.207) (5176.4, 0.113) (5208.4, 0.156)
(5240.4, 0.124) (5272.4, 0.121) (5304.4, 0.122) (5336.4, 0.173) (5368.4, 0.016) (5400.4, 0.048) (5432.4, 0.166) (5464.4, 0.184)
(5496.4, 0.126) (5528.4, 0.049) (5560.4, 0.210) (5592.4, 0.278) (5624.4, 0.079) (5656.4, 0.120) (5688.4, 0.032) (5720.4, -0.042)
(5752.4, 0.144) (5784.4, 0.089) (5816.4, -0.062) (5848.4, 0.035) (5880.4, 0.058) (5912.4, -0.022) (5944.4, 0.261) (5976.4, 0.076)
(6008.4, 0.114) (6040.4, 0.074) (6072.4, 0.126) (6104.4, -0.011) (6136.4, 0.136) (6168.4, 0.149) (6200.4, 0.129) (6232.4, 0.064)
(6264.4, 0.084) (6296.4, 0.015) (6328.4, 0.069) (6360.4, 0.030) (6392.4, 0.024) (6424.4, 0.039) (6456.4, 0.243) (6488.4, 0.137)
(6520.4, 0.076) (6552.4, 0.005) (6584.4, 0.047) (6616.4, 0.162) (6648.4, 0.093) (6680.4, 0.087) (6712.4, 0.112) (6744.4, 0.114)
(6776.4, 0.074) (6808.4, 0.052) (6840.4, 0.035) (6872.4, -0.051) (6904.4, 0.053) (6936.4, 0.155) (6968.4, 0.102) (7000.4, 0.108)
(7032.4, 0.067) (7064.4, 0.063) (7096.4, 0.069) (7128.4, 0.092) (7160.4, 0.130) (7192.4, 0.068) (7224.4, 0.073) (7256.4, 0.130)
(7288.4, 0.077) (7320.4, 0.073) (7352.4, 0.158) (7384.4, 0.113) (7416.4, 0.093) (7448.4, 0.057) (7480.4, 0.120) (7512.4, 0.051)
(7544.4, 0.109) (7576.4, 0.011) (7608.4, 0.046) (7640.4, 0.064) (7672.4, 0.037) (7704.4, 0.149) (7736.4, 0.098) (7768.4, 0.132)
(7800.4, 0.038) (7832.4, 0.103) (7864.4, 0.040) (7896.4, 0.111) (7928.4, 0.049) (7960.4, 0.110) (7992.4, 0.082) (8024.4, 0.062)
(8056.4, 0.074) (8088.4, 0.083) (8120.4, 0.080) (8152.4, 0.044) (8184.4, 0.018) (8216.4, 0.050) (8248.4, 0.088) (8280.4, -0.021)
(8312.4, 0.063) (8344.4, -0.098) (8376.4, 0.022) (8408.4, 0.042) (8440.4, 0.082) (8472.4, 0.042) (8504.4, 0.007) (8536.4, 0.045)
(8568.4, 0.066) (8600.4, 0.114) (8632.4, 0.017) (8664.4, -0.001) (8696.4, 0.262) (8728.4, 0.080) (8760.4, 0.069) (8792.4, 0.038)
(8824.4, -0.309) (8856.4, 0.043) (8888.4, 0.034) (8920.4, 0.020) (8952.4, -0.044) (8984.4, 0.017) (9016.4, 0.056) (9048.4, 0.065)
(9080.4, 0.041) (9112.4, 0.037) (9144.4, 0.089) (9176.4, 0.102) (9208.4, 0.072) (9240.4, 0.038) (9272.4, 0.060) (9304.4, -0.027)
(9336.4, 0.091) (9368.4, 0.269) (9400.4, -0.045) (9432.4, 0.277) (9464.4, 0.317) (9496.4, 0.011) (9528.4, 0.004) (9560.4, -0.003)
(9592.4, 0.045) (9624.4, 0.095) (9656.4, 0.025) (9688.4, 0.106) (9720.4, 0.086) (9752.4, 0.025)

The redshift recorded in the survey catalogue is 0.74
